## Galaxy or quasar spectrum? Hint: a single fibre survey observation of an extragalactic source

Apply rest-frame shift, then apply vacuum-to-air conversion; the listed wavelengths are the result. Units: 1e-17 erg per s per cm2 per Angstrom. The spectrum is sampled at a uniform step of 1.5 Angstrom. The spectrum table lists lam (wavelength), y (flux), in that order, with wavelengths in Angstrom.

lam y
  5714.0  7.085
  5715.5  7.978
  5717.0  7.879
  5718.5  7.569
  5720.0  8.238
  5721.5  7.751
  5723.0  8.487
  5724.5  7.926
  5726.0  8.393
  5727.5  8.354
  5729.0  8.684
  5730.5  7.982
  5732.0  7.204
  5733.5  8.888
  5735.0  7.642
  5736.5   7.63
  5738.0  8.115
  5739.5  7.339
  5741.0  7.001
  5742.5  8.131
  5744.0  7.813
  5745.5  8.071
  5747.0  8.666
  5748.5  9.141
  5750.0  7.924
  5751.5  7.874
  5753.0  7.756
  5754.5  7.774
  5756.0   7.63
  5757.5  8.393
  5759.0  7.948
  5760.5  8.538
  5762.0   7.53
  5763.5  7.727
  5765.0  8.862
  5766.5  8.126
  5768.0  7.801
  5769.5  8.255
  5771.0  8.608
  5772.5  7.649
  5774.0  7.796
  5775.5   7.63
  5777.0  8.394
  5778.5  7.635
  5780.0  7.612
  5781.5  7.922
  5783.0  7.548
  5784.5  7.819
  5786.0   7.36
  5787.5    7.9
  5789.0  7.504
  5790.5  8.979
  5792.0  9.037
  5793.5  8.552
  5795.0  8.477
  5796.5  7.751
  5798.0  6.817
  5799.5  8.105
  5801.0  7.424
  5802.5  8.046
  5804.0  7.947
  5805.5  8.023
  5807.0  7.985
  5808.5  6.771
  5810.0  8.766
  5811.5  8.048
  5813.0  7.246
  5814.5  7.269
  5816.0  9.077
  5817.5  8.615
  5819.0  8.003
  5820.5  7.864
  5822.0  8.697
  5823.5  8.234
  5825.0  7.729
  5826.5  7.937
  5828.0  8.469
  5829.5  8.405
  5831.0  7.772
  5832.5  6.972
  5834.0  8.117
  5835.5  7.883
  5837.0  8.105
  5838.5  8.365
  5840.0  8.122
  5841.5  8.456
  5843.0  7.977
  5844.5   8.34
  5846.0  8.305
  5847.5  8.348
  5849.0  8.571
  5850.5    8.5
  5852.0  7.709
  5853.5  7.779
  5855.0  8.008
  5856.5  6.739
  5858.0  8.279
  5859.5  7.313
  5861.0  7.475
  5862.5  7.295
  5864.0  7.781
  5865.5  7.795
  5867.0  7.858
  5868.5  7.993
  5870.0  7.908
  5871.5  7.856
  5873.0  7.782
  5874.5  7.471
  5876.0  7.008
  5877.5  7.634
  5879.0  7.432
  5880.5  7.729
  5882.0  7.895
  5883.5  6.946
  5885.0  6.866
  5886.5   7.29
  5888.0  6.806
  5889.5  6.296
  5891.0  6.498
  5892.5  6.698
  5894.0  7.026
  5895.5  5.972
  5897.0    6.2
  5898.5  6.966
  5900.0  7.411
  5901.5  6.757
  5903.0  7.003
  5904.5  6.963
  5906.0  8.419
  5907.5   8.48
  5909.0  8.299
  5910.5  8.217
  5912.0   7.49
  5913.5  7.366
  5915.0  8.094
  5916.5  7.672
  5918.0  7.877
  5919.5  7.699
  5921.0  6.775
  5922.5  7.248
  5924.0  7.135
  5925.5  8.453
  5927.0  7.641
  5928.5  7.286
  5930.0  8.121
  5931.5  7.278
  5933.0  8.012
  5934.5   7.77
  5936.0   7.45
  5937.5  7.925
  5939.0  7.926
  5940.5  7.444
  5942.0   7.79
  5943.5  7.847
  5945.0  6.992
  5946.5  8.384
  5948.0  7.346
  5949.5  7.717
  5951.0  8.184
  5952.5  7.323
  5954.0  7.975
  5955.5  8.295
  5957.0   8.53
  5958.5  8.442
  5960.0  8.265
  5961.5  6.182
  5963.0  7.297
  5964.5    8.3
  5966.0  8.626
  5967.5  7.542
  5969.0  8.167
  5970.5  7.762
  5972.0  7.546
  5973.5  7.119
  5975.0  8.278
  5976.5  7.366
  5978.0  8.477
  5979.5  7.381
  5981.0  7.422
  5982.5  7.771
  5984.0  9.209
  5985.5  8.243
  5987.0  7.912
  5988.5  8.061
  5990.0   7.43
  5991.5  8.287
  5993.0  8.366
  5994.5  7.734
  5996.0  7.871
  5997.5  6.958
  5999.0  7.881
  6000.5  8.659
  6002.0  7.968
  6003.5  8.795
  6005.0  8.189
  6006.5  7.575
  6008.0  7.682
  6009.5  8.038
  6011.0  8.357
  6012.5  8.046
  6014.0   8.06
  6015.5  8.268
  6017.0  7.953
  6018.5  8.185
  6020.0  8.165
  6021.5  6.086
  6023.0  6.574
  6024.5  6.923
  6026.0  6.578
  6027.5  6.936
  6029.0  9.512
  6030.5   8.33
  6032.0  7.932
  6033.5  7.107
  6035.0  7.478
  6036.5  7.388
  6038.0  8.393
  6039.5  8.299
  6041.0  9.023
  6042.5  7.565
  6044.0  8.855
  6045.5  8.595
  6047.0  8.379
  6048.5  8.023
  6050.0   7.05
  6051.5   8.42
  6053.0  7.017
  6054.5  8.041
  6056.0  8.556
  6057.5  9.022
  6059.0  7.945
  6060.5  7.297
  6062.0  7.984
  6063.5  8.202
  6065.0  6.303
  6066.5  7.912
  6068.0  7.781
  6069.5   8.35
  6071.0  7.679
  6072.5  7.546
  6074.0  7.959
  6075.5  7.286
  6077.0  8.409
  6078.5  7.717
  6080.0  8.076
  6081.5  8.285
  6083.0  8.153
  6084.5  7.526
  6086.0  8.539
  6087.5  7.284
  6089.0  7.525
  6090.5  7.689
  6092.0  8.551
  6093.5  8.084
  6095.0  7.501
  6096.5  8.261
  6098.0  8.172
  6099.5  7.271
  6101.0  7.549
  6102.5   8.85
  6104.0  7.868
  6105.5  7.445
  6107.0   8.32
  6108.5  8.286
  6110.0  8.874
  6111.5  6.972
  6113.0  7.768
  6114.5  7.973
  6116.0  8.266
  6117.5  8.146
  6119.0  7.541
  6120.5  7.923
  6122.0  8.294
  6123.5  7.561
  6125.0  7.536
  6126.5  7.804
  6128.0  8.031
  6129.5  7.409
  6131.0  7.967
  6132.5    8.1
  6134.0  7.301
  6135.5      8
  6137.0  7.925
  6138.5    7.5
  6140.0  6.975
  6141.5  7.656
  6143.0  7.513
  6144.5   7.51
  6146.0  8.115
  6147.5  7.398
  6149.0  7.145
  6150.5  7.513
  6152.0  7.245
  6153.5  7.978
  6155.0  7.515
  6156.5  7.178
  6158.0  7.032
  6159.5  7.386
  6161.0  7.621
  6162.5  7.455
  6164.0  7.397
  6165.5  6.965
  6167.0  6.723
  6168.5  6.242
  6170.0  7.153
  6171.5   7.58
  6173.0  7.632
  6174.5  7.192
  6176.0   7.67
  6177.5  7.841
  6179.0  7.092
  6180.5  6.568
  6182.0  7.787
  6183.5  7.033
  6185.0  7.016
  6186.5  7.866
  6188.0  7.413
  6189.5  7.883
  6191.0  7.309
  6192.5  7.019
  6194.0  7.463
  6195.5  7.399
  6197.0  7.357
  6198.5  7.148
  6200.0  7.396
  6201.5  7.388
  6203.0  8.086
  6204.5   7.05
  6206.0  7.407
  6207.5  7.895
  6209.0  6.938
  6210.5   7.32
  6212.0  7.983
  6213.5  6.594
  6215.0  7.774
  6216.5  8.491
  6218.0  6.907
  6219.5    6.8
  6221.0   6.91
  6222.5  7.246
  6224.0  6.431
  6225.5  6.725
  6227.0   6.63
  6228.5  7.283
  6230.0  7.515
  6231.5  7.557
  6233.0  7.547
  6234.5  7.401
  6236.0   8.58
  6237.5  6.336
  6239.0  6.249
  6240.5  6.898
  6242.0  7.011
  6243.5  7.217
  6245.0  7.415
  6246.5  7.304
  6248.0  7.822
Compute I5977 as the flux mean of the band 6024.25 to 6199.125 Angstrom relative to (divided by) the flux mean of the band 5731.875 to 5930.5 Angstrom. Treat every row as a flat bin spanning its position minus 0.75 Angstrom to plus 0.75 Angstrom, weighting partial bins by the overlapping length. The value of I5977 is 1.0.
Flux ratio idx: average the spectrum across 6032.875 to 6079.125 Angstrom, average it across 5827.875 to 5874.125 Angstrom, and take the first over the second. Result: 1.00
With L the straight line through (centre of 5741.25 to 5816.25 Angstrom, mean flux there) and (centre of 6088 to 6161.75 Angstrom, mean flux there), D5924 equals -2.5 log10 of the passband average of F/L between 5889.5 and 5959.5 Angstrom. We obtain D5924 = 0.05 mag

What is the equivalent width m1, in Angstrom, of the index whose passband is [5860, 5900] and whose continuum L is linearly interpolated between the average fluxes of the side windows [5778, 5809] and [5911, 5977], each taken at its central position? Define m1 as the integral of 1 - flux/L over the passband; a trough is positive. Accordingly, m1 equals 2.8 Angstrom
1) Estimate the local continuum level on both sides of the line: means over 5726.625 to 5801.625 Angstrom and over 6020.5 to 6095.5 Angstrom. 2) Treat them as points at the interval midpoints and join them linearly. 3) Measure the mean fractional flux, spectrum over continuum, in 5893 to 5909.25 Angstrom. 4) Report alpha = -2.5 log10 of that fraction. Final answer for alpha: 0.105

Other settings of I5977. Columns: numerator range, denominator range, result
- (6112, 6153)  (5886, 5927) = 1.05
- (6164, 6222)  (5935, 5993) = 0.93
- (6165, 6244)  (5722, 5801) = 0.91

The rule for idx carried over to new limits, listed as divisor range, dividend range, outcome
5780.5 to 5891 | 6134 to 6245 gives 0.93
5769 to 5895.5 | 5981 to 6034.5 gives 1.01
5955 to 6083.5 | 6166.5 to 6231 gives 0.92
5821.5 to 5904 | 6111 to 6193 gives 0.99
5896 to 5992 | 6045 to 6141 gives 1.02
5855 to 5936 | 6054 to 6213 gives 1.03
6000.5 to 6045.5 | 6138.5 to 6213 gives 0.93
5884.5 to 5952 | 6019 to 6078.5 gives 1.05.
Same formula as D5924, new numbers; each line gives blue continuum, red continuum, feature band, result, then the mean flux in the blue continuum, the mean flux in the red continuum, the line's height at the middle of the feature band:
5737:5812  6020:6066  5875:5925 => 0.09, 7.97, 7.8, 7.89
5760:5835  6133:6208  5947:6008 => -0.03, 7.98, 7.4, 7.7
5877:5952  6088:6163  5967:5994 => -0.05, 7.45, 7.75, 7.55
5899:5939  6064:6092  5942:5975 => -0.02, 7.65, 7.8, 7.69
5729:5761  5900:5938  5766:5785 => 0.00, 7.99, 7.65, 7.93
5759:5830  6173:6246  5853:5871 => 0.03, 8.01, 7.3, 7.89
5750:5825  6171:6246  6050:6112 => -0.06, 7.98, 7.3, 7.51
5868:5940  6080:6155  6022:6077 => -0.02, 7.44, 7.82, 7.7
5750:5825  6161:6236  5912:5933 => 0.02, 7.98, 7.31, 7.76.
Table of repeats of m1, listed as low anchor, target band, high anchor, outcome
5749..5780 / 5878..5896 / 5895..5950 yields 1.6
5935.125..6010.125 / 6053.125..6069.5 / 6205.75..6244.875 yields -0.5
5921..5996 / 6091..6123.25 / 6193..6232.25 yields -2.1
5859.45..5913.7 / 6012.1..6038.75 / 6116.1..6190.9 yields -0.8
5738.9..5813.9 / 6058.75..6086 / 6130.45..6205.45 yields -1.0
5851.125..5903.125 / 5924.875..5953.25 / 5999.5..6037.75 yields -0.8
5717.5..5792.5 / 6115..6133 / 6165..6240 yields -1.2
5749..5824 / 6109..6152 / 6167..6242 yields -1.9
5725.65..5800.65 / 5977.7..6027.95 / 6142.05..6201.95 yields -1.3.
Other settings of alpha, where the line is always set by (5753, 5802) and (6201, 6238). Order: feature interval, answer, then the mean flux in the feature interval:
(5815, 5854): -0.04 mag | 8.16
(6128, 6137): -0.05 mag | 7.79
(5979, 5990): -0.04 mag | 7.98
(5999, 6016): -0.07 mag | 8.14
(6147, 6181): 0.02 mag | 7.29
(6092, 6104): -0.07 mag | 7.99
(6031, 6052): -0.06 mag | 8.04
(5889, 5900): 0.18 mag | 6.59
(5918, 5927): 0.03 mag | 7.51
